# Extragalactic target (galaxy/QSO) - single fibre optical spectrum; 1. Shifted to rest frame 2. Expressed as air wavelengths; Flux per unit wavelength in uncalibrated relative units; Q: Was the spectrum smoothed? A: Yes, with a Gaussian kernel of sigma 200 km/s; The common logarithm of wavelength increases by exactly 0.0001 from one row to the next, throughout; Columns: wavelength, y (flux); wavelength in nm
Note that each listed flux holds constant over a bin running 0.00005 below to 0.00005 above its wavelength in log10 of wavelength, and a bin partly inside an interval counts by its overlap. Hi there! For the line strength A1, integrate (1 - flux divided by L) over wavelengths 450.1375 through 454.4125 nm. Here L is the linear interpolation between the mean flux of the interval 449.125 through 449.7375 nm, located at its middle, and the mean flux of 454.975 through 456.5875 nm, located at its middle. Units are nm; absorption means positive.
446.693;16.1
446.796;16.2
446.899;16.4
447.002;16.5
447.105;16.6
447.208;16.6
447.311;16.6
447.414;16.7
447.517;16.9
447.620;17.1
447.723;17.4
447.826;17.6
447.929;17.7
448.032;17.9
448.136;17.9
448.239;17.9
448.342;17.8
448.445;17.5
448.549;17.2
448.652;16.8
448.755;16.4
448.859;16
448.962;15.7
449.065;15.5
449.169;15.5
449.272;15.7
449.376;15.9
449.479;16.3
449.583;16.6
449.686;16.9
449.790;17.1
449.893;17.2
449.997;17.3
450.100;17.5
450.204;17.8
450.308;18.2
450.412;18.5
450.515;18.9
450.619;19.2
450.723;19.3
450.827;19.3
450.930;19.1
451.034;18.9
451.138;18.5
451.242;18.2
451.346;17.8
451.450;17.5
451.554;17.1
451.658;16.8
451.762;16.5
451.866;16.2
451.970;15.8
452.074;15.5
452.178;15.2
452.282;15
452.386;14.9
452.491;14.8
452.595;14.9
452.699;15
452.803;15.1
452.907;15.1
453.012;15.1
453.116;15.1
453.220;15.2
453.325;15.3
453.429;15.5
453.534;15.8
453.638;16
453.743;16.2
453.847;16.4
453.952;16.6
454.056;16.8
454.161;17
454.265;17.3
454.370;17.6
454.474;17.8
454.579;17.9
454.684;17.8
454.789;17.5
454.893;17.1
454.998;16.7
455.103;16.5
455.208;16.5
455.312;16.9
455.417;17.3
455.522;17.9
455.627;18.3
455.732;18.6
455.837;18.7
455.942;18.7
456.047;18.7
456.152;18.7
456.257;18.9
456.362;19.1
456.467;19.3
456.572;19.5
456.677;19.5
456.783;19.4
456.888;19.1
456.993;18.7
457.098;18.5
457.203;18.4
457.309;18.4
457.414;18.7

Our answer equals 0.080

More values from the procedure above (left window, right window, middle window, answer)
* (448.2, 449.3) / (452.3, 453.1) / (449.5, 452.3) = -0.319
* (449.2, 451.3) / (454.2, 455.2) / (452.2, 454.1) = 0.217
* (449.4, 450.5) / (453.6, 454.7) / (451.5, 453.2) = 0.165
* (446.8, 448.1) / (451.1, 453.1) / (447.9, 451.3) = -0.193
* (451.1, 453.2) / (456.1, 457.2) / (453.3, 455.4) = 0.083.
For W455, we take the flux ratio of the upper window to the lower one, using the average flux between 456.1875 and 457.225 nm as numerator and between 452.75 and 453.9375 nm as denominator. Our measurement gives 1.23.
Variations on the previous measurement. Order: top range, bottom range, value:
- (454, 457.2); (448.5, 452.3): 1.06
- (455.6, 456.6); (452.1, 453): 1.26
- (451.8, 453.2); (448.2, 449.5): 0.92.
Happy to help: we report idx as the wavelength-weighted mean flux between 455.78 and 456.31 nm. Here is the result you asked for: 18.7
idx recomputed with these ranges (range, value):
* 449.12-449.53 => 15.9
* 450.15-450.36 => 17.9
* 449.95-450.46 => 17.8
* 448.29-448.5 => 17.6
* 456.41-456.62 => 19.4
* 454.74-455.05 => 17.1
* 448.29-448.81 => 17.1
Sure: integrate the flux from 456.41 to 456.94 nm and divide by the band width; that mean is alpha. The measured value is 19.3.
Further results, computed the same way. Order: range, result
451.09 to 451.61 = 17.8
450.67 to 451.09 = 19.1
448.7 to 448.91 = 16.2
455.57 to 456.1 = 18.6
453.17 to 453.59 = 15.4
